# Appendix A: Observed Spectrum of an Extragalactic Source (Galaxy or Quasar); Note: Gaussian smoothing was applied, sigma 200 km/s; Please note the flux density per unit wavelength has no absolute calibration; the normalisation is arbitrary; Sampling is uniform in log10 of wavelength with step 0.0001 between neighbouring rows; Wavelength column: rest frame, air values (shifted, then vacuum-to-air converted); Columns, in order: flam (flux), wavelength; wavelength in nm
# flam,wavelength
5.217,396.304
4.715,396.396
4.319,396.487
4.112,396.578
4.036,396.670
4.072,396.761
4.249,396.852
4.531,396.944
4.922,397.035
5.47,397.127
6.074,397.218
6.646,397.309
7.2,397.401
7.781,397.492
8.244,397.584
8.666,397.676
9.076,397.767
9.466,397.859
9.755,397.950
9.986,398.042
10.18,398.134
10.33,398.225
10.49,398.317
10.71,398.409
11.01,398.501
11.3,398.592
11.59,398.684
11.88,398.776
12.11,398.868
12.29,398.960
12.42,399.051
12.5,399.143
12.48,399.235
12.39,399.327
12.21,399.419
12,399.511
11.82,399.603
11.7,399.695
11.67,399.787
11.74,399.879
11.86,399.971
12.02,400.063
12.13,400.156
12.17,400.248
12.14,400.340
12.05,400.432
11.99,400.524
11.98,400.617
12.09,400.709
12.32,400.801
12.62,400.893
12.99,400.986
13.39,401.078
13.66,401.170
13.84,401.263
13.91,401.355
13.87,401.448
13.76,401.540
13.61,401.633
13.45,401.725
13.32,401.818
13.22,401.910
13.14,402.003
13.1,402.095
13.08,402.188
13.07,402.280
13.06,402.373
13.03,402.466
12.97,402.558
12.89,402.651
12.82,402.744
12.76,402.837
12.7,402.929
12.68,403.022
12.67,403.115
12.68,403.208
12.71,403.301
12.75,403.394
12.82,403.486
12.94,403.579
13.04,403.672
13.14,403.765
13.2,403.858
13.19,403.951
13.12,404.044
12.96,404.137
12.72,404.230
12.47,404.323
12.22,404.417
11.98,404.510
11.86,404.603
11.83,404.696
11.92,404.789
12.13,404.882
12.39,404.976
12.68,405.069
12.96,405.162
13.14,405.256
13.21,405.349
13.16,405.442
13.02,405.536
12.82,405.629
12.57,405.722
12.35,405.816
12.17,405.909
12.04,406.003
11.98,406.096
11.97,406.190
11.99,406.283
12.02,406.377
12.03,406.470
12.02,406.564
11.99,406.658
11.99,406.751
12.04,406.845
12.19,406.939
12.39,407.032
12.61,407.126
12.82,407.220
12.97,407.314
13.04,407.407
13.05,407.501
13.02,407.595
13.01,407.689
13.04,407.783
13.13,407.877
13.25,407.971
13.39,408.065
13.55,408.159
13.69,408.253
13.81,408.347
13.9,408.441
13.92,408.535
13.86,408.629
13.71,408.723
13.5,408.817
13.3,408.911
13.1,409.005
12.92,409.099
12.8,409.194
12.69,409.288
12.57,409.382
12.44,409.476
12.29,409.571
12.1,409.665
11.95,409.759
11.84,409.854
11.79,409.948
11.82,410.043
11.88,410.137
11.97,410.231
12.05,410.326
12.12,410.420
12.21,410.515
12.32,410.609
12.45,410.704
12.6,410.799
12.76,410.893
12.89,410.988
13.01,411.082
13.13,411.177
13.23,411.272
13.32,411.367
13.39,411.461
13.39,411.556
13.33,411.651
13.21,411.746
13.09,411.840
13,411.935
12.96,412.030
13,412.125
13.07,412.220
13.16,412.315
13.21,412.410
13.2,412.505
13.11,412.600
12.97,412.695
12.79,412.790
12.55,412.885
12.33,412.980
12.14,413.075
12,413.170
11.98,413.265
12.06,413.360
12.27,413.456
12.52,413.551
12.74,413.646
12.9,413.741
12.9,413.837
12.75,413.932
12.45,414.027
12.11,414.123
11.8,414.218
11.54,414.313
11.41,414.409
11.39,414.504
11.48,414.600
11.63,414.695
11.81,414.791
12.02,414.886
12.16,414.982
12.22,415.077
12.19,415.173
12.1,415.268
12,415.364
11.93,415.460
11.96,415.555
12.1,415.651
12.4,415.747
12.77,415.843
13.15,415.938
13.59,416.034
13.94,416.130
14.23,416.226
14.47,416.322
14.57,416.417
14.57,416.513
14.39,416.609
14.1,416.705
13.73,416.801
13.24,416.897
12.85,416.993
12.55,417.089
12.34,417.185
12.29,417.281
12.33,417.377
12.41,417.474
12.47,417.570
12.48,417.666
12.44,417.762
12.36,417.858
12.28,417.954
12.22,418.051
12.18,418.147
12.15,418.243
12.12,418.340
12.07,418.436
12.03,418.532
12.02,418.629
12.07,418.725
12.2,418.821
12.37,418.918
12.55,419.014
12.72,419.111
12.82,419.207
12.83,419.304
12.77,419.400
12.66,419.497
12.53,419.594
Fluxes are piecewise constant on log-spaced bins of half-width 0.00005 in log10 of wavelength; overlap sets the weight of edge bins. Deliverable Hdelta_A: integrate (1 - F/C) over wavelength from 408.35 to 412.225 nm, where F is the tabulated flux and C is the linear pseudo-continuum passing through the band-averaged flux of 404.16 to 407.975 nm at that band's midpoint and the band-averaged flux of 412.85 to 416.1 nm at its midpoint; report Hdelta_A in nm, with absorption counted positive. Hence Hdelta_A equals -0.14 nm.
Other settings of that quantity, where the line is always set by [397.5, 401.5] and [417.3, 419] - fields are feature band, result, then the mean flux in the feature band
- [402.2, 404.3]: -0.199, 12.9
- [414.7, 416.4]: -0.068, 12.7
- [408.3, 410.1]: -0.132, 12.9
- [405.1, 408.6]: -0.256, 12.8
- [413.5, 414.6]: -0.006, 12.2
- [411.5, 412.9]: -0.118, 13.1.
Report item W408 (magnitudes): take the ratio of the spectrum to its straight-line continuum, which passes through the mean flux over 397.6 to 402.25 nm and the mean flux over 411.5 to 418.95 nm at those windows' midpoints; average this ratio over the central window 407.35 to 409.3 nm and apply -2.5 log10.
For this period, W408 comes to -0.08 mag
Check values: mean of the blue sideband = 12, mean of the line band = 13.3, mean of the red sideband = 12.6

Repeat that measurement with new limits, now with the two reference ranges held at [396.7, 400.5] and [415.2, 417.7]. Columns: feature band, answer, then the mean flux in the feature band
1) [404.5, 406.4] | -0.11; 12.4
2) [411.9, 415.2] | 0.01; 12.4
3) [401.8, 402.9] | -0.22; 13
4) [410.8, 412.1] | -0.08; 13.1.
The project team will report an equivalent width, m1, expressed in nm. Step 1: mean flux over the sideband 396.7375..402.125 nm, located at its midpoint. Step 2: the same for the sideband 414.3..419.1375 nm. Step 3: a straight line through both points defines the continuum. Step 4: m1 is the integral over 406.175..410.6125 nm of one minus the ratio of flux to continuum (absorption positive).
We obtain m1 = -0.32 nm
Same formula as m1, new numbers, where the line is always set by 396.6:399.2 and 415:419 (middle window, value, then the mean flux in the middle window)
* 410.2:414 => -0.338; 12.8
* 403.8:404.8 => -0.239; 12.5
